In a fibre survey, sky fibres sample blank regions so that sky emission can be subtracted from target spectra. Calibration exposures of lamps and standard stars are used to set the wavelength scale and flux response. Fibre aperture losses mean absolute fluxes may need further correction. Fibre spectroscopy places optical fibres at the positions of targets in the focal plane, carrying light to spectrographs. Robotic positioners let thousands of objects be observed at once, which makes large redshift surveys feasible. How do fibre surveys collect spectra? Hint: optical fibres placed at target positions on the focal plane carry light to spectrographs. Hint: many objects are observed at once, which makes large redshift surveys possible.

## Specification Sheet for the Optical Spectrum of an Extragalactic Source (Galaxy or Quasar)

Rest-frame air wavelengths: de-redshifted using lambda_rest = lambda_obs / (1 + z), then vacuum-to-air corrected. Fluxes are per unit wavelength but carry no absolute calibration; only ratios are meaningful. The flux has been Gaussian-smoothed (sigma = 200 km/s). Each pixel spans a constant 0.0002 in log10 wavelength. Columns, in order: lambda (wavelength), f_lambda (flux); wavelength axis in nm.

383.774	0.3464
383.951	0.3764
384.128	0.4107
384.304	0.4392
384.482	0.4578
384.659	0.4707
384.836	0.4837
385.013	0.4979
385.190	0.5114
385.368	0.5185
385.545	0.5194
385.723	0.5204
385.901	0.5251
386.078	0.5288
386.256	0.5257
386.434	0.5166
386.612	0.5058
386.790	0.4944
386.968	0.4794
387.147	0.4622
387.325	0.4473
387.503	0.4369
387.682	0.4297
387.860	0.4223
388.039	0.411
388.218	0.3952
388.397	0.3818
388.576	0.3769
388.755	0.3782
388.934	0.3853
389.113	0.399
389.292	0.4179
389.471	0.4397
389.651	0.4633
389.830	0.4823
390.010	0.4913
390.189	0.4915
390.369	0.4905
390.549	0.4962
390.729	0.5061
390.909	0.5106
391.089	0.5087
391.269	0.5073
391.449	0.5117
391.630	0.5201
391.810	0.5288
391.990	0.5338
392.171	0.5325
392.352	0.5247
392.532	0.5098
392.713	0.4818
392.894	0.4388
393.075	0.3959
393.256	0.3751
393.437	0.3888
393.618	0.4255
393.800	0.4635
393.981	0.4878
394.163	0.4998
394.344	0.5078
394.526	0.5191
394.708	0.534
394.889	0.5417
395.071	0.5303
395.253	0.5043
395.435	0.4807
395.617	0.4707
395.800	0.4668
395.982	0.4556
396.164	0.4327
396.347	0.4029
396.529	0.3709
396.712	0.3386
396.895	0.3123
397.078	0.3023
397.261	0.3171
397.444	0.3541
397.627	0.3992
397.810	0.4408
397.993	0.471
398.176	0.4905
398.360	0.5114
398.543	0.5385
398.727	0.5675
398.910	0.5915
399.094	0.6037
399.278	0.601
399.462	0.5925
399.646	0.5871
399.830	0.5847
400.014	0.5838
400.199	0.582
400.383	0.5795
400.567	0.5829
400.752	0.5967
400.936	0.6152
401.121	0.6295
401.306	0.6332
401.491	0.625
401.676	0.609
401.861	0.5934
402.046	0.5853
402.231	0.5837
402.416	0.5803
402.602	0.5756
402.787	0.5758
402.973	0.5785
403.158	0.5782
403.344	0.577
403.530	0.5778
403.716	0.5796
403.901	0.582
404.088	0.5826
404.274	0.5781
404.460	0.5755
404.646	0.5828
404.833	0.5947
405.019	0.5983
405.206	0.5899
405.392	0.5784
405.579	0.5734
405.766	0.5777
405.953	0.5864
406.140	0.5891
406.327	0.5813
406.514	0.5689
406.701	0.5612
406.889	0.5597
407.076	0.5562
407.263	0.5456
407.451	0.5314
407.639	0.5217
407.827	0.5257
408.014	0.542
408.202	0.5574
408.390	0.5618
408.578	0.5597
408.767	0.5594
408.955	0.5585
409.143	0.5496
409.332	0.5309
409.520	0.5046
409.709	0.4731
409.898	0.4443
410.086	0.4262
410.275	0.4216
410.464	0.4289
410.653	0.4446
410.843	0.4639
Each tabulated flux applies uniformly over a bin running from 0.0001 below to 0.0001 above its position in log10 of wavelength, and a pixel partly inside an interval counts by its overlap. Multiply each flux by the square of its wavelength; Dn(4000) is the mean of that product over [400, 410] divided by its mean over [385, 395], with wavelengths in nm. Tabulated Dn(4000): 1.3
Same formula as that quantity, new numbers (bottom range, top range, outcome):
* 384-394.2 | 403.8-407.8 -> 1.33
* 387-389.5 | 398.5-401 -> 1.50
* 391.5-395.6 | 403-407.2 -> 1.26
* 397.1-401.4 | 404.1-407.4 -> 1.10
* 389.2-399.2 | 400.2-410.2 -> 1.27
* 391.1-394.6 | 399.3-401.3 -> 1.28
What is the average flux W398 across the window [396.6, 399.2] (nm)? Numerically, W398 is 0.446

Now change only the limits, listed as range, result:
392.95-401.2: 0.489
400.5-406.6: 0.588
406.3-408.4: 0.55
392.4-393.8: 0.436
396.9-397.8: 0.349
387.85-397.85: 0.451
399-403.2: 0.594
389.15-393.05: 0.492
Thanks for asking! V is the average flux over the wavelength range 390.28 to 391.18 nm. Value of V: 0.502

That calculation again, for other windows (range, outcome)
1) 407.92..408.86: 0.556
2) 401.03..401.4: 0.631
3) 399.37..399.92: 0.588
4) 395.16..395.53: 0.493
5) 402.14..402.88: 0.579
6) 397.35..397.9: 0.398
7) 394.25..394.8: 0.521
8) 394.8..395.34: 0.525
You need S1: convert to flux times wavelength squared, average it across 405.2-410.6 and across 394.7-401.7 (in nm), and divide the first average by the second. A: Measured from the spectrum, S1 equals 1.1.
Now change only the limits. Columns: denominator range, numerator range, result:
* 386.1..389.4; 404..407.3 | 1.44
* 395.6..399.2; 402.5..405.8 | 1.36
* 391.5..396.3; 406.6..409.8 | 1.21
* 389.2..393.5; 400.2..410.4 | 1.26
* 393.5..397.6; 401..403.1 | 1.40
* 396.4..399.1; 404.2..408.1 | 1.36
